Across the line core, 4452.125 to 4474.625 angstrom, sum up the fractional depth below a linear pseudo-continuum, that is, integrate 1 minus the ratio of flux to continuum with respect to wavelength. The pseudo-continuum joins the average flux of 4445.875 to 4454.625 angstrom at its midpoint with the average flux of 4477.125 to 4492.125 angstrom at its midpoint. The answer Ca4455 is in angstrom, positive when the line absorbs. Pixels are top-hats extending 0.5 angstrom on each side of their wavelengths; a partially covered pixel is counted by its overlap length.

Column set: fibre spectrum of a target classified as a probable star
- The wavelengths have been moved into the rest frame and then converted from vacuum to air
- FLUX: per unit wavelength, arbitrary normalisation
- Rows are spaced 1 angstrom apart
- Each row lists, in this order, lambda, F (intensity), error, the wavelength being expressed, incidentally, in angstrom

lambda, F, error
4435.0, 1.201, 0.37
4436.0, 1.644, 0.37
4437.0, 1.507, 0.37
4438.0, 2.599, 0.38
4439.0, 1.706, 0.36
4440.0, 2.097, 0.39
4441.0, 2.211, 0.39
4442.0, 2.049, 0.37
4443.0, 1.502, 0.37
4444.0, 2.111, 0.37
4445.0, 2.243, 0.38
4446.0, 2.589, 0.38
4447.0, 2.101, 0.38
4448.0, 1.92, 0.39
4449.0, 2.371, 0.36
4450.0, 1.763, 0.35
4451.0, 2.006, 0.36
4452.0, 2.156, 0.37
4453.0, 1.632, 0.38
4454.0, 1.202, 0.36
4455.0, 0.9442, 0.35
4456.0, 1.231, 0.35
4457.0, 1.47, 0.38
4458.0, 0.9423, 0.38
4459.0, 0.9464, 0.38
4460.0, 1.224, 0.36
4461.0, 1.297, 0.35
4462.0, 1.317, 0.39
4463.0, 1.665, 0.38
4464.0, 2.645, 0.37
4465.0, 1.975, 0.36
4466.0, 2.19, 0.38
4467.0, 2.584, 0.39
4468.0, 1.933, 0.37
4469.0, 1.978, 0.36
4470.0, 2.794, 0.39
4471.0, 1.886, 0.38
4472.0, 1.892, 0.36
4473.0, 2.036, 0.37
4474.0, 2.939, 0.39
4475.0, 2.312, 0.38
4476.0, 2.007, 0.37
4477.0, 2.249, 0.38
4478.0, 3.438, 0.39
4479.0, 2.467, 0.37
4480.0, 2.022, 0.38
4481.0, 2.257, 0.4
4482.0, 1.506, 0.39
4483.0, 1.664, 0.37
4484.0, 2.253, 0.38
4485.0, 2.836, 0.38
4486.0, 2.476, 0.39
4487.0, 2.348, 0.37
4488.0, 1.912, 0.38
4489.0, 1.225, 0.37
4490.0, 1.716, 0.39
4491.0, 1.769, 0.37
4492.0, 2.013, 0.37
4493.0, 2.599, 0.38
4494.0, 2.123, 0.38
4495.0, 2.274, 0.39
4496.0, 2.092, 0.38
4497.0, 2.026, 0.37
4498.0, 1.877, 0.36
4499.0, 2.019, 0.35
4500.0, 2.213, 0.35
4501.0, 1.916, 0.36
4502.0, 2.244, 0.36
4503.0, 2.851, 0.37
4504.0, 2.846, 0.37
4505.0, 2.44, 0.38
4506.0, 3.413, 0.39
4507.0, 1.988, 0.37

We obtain 2.74 angstrom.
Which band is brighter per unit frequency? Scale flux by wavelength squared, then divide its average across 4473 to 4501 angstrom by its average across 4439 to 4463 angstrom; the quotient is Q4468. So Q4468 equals 1.3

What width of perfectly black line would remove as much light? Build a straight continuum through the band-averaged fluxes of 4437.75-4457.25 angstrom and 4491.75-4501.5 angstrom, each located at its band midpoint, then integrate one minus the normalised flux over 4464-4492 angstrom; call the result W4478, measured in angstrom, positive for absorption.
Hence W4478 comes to -2.1 angstrom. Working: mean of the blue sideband 1.89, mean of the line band 2.18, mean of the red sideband 2.12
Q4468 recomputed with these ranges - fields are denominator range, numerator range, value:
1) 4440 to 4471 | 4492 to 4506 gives 1.28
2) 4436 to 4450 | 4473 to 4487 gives 1.15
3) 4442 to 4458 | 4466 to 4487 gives 1.28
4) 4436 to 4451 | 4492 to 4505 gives 1.13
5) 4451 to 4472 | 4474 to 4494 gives 1.29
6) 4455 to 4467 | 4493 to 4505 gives 1.47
